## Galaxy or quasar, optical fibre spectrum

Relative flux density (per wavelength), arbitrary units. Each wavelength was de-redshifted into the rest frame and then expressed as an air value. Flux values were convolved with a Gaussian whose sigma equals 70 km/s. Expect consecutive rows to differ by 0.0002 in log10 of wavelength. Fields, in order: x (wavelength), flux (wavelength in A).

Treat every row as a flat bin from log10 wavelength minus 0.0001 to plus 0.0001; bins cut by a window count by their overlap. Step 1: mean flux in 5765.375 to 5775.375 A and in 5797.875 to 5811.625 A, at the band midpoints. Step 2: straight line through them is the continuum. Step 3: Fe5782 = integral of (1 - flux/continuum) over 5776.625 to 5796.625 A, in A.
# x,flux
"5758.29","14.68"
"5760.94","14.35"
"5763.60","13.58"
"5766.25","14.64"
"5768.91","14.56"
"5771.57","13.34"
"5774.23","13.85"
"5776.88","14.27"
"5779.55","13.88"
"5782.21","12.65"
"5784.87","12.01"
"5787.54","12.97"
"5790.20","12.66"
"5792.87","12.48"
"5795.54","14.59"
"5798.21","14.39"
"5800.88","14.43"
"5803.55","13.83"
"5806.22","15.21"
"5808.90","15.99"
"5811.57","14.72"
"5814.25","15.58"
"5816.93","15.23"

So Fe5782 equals 1.8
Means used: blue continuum 14.1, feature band 13.1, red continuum 14.8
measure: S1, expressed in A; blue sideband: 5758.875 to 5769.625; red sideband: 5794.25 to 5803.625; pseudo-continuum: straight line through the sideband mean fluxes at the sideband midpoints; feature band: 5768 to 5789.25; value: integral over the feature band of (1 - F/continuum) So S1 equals 1.4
